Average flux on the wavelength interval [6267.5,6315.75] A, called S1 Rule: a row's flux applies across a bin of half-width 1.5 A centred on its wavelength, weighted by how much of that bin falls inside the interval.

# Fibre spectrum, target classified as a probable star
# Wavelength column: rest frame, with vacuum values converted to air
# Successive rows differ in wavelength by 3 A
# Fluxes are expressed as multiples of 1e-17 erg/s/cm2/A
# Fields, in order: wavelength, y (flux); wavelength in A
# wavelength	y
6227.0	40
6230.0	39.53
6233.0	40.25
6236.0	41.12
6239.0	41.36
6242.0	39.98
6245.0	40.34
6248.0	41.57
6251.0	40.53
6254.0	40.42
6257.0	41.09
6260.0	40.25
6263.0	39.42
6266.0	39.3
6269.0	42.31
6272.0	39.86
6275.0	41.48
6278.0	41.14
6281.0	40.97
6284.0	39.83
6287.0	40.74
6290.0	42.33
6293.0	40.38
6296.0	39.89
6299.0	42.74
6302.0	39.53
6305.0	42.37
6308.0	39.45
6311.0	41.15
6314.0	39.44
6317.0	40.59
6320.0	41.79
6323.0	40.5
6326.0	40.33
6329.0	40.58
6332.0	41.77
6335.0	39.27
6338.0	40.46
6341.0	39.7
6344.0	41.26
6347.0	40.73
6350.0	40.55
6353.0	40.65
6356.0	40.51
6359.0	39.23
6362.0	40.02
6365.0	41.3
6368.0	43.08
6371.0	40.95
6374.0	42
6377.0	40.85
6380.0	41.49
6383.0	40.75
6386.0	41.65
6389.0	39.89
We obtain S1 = 40.8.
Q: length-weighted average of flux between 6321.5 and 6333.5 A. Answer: 40.8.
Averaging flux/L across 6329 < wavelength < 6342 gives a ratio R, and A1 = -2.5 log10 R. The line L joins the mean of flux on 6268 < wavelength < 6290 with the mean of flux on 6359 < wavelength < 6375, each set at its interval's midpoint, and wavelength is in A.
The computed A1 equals 0.02 mag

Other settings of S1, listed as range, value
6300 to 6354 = 40.6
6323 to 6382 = 40.8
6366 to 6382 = 41.6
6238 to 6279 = 40.6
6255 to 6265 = 40.2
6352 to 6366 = 40.3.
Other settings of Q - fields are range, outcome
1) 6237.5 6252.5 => 40.8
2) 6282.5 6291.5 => 41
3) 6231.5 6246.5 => 40.6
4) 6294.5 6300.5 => 41.3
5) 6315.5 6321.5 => 41.2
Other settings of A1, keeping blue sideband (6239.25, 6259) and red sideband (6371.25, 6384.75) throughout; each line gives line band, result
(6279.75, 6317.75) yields 0.00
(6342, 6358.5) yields 0.01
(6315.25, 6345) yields 0.01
